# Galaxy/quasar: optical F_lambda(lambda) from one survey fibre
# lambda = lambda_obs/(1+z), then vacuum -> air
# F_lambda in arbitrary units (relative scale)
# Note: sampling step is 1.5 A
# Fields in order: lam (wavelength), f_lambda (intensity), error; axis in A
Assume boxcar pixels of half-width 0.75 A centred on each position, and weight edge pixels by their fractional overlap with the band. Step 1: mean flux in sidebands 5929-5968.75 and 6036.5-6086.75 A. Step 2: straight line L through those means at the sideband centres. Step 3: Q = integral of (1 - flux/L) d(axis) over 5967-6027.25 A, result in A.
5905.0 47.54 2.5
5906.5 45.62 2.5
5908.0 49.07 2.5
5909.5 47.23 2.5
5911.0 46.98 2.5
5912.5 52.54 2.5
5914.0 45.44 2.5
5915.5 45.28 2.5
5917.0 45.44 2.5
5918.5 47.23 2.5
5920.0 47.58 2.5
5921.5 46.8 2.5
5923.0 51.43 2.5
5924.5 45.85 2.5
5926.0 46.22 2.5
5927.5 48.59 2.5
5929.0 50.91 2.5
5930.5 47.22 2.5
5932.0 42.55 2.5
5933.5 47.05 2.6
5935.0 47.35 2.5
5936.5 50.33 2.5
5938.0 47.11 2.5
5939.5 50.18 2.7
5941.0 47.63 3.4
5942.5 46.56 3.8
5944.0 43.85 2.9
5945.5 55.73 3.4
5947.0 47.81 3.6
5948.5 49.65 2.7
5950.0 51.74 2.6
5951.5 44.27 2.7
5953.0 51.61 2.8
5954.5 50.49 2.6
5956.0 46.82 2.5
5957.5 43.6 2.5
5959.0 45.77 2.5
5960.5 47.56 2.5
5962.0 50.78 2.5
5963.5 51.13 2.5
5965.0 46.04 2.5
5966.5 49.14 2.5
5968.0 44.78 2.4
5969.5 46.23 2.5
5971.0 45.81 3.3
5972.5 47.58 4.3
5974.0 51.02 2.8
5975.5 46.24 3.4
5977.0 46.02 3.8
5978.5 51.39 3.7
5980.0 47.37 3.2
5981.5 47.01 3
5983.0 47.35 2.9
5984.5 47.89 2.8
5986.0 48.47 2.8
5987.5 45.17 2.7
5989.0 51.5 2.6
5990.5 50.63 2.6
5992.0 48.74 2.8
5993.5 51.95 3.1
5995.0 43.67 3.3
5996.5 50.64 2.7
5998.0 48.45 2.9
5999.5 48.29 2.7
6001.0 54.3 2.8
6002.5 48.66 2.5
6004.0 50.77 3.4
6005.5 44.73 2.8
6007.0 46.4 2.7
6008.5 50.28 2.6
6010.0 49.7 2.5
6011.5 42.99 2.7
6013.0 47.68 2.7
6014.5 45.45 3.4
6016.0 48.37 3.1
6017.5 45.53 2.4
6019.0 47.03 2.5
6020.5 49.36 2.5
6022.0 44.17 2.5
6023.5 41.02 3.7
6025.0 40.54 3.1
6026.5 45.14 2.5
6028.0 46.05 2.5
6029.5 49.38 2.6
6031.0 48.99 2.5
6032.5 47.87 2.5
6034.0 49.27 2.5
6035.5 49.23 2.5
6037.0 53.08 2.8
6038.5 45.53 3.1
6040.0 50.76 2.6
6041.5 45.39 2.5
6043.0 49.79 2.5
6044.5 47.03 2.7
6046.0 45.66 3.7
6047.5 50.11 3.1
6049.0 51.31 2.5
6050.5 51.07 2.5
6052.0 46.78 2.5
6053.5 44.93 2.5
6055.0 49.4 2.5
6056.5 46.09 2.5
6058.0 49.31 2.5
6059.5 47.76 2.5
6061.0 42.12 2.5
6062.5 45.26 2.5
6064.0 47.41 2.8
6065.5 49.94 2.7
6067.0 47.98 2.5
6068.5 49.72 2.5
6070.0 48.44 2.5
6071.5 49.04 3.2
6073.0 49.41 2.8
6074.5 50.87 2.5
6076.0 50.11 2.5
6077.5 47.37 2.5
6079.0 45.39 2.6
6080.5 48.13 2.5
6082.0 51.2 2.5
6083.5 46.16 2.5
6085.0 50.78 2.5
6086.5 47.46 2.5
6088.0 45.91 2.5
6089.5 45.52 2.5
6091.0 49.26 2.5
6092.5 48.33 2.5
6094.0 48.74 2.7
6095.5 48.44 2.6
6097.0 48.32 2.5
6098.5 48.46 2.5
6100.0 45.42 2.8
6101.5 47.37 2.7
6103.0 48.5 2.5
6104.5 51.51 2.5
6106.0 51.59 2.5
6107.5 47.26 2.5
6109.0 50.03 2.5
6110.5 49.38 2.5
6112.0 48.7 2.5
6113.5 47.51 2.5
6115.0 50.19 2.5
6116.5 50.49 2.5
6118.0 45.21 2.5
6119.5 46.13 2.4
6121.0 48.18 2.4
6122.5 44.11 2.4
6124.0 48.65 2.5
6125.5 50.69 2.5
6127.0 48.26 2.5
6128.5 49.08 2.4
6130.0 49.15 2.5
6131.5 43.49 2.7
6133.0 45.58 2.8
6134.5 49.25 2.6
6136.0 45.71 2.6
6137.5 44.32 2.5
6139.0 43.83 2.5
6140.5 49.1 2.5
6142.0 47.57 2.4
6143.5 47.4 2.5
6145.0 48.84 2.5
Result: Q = 0.80 A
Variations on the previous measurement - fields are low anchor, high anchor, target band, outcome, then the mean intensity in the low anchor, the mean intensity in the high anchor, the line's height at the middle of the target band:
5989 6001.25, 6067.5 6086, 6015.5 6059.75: 1.5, 49.5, 48.9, 49.2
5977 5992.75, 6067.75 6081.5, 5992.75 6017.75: 0.2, 48.4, 48.8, 48.5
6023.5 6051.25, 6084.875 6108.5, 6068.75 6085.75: -0.2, 47.9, 48.3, 48.2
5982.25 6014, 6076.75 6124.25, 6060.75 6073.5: 0.1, 48.5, 48.1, 48.2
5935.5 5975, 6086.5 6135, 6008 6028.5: 1.0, 48.2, 48.1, 48.1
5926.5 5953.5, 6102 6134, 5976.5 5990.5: 0.0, 48.3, 48.3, 48.3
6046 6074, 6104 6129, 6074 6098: 0.0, 48.1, 48.6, 48.3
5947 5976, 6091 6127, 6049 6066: 0.3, 47.9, 48.4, 48.2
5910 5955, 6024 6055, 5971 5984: 0.0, 48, 47.9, 48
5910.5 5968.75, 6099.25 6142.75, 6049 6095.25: -0.2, 47.9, 47.8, 47.8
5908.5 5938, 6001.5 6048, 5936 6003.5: -1.4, 47.5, 47.3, 47.4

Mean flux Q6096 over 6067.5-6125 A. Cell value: 48.4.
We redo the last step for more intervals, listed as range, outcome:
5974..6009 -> 48.6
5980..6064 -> 47.7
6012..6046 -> 47.1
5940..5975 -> 48.1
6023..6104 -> 47.9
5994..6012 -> 48.4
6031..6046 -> 48.5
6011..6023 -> 46.3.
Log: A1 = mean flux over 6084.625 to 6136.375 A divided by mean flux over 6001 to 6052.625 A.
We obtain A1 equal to 1.01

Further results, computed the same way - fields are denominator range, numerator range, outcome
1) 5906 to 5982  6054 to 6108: 1.01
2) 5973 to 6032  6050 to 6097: 1.01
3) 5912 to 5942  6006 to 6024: 0.98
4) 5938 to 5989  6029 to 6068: 1.00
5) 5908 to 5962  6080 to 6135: 1.01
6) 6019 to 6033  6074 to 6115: 1.06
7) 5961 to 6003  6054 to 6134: 0.99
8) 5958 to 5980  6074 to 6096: 1.01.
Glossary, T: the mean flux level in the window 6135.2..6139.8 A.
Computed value 44.7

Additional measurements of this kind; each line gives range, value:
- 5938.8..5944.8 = 47.1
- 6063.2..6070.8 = 48.7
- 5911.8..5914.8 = 48.9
